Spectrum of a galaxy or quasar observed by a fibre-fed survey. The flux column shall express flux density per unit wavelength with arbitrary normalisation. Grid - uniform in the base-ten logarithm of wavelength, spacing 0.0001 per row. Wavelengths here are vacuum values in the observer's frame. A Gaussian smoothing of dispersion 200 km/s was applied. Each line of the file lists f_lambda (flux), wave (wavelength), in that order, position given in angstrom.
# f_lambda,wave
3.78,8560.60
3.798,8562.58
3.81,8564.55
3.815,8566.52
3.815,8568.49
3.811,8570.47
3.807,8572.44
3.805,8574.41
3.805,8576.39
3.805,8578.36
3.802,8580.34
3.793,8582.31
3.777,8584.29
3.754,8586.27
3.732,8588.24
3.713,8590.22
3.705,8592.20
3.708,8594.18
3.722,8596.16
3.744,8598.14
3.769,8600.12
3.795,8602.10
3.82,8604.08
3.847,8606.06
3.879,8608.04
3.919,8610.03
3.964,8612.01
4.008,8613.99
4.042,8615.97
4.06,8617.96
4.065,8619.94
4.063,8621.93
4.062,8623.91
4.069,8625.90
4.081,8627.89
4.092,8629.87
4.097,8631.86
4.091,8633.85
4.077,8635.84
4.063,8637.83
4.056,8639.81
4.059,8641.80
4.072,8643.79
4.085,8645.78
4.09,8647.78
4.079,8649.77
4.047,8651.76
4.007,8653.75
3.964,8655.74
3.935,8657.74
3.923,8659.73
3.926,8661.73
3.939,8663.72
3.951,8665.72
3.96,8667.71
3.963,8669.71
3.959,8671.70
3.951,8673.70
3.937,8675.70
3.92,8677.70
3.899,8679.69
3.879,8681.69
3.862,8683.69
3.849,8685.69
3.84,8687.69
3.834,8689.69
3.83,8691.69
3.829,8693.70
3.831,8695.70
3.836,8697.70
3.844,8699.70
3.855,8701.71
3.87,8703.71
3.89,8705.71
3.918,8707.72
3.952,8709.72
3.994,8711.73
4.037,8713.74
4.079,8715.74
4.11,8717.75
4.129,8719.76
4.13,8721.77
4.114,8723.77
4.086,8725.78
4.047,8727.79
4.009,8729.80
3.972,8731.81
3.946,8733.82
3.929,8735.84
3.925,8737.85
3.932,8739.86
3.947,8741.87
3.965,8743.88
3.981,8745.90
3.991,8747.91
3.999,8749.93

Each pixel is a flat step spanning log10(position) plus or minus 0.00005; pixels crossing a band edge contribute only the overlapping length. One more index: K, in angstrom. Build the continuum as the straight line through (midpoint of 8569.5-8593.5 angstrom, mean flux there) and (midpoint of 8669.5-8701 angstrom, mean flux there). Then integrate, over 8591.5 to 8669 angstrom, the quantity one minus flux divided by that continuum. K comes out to -3.0 angstrom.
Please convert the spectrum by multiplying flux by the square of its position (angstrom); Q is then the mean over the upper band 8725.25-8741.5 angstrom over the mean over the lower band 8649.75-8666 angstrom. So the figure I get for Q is 1.0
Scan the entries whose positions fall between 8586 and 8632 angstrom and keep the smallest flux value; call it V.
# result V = 3.705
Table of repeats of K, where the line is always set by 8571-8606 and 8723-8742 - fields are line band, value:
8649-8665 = -0.41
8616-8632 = -1.03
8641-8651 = -0.56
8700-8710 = 0.15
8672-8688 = 0.05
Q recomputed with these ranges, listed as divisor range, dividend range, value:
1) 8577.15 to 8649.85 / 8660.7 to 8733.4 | 1.02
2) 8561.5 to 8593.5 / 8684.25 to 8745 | 1.08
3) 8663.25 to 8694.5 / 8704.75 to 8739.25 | 1.04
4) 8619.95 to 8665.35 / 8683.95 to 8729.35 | 0.99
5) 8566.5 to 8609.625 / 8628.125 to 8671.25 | 1.08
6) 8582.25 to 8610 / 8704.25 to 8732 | 1.10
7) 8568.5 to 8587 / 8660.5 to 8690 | 1.05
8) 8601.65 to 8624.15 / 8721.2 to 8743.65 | 1.04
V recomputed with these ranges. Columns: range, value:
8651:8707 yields 3.829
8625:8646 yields 4.056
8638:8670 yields 3.923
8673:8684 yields 3.862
